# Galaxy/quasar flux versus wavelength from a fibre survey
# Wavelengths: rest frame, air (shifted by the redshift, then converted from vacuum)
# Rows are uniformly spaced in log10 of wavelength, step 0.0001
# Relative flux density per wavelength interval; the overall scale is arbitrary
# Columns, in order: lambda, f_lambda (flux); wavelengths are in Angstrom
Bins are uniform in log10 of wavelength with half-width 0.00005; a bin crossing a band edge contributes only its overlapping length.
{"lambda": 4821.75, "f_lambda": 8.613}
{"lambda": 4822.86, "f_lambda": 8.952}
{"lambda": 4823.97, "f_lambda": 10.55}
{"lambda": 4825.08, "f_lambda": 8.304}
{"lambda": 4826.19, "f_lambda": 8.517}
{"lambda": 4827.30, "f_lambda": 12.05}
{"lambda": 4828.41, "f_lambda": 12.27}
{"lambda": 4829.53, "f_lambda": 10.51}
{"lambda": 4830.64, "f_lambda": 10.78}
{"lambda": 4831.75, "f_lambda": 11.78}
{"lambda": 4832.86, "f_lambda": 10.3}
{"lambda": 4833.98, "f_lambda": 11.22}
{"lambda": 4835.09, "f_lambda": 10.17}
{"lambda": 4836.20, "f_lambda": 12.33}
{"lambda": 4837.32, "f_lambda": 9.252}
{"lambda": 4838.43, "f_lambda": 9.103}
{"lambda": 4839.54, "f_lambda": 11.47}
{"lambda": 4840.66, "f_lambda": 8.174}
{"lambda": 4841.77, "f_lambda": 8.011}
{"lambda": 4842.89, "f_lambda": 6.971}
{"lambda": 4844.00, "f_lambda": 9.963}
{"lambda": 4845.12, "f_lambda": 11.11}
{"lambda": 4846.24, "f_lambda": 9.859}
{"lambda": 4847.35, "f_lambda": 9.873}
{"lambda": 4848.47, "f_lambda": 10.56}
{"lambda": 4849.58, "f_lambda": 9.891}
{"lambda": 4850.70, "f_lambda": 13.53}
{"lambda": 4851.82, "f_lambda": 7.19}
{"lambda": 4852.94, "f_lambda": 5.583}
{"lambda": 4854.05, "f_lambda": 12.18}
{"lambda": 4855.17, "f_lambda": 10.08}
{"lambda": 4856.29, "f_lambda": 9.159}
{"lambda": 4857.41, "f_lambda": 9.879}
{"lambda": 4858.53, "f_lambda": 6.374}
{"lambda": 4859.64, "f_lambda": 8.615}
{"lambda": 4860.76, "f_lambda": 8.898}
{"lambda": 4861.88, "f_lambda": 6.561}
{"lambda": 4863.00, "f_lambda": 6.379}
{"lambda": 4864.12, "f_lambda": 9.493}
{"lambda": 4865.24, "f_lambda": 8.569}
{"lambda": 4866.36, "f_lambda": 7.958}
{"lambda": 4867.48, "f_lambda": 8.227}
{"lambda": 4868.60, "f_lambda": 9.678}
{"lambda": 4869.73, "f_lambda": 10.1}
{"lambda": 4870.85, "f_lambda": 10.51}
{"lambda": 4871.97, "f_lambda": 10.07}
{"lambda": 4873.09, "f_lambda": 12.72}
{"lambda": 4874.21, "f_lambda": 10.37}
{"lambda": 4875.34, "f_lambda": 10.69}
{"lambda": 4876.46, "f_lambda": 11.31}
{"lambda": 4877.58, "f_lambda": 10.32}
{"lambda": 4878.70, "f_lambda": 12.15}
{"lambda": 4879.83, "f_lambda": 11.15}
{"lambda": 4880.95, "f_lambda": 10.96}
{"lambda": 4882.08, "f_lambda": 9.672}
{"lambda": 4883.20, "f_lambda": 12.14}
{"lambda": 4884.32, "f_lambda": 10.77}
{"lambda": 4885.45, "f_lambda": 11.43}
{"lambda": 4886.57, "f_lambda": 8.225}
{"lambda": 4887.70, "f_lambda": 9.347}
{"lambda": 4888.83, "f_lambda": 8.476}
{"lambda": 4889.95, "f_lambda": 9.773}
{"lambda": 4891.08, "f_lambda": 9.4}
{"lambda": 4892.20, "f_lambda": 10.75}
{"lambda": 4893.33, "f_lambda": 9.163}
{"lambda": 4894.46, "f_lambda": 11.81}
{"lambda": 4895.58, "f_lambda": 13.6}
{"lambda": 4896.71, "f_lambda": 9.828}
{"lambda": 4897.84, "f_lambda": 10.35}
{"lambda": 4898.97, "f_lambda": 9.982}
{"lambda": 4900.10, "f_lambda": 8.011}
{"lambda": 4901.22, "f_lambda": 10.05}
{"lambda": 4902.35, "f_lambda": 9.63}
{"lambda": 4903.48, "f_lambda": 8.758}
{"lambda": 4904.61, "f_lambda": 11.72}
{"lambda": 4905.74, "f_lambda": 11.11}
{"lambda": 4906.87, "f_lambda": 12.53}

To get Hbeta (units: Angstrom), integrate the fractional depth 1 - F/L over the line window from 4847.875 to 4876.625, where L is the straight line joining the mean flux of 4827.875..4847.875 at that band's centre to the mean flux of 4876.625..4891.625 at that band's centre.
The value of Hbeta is 2.4 Angstrom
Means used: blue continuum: 10.2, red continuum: 10.3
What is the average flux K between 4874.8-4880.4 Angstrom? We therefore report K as 11.1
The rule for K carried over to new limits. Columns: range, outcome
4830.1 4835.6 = 10.9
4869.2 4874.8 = 10.8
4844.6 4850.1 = 10.3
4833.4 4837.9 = 10.7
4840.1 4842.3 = 8.1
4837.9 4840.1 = 10.3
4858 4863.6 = 7.39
